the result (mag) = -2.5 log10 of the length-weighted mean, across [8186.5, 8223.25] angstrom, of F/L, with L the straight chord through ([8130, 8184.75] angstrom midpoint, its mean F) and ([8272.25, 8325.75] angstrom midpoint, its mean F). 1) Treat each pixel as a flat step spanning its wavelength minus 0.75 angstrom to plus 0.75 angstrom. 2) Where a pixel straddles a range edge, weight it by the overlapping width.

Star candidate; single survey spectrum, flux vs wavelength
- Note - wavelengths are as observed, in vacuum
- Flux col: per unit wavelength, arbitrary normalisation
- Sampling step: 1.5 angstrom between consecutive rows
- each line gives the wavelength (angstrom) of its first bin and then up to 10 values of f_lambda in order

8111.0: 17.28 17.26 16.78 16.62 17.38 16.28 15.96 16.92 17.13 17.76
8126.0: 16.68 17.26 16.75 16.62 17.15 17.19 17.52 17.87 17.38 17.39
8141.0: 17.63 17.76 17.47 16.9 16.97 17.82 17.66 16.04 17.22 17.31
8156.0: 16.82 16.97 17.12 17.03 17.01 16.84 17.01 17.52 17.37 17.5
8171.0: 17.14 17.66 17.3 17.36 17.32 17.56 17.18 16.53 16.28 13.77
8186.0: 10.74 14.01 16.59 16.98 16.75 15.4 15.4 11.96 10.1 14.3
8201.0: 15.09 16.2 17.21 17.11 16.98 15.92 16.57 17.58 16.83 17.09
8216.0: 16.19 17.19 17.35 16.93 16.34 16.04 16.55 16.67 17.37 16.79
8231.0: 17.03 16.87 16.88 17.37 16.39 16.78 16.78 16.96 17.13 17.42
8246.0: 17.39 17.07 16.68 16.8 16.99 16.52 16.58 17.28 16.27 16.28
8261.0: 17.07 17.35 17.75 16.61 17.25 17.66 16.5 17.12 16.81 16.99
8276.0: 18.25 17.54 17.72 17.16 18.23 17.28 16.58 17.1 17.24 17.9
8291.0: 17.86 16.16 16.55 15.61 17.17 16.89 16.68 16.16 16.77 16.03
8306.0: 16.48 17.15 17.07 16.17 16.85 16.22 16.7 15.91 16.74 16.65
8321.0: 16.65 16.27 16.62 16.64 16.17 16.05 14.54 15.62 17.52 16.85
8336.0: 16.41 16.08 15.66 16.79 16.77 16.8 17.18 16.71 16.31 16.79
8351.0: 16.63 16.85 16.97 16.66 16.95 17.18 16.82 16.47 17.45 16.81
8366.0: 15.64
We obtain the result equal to 0.08 mag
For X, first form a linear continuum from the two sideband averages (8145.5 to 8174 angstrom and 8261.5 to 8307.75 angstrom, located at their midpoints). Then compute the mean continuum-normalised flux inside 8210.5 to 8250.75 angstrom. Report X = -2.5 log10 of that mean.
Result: 0.01 mag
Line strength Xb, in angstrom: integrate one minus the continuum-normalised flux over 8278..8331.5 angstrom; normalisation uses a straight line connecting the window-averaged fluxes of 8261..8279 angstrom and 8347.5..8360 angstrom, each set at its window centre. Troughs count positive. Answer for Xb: 1.26 angstrom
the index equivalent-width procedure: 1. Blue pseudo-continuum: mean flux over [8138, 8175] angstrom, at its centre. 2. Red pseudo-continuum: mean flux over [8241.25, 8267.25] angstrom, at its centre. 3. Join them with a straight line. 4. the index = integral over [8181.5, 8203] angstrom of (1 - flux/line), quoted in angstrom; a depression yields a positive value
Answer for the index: 3.2 angstrom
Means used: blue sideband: 17.2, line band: 14.6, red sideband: 17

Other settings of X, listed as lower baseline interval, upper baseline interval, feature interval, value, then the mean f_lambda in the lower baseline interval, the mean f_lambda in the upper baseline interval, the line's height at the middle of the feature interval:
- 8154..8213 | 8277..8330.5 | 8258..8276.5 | -0.03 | 16.2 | 16.7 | 16.6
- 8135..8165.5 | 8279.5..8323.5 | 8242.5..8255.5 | 0.00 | 17.2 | 16.8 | 16.9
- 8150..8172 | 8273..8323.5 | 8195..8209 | 0.14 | 17.1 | 16.9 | 17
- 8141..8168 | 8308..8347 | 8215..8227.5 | 0.01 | 17.2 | 16.5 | 16.9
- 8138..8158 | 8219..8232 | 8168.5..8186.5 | 0.04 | 17.2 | 16.8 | 17.1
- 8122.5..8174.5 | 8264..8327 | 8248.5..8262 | 0.02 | 17.2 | 16.9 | 17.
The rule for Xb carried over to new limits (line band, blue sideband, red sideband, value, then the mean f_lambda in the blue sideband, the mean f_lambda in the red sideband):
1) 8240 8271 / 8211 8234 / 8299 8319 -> -0.45 angstrom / 16.8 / 16.5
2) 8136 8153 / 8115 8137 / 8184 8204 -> -1.06 angstrom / 17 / 14.5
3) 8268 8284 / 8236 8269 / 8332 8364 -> -0.46 angstrom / 17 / 16.7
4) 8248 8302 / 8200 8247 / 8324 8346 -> -1.37 angstrom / 16.8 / 16.4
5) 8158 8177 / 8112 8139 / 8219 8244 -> -0.32 angstrom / 17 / 16.8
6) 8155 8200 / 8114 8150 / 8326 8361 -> 2.52 angstrom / 17.2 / 16.5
